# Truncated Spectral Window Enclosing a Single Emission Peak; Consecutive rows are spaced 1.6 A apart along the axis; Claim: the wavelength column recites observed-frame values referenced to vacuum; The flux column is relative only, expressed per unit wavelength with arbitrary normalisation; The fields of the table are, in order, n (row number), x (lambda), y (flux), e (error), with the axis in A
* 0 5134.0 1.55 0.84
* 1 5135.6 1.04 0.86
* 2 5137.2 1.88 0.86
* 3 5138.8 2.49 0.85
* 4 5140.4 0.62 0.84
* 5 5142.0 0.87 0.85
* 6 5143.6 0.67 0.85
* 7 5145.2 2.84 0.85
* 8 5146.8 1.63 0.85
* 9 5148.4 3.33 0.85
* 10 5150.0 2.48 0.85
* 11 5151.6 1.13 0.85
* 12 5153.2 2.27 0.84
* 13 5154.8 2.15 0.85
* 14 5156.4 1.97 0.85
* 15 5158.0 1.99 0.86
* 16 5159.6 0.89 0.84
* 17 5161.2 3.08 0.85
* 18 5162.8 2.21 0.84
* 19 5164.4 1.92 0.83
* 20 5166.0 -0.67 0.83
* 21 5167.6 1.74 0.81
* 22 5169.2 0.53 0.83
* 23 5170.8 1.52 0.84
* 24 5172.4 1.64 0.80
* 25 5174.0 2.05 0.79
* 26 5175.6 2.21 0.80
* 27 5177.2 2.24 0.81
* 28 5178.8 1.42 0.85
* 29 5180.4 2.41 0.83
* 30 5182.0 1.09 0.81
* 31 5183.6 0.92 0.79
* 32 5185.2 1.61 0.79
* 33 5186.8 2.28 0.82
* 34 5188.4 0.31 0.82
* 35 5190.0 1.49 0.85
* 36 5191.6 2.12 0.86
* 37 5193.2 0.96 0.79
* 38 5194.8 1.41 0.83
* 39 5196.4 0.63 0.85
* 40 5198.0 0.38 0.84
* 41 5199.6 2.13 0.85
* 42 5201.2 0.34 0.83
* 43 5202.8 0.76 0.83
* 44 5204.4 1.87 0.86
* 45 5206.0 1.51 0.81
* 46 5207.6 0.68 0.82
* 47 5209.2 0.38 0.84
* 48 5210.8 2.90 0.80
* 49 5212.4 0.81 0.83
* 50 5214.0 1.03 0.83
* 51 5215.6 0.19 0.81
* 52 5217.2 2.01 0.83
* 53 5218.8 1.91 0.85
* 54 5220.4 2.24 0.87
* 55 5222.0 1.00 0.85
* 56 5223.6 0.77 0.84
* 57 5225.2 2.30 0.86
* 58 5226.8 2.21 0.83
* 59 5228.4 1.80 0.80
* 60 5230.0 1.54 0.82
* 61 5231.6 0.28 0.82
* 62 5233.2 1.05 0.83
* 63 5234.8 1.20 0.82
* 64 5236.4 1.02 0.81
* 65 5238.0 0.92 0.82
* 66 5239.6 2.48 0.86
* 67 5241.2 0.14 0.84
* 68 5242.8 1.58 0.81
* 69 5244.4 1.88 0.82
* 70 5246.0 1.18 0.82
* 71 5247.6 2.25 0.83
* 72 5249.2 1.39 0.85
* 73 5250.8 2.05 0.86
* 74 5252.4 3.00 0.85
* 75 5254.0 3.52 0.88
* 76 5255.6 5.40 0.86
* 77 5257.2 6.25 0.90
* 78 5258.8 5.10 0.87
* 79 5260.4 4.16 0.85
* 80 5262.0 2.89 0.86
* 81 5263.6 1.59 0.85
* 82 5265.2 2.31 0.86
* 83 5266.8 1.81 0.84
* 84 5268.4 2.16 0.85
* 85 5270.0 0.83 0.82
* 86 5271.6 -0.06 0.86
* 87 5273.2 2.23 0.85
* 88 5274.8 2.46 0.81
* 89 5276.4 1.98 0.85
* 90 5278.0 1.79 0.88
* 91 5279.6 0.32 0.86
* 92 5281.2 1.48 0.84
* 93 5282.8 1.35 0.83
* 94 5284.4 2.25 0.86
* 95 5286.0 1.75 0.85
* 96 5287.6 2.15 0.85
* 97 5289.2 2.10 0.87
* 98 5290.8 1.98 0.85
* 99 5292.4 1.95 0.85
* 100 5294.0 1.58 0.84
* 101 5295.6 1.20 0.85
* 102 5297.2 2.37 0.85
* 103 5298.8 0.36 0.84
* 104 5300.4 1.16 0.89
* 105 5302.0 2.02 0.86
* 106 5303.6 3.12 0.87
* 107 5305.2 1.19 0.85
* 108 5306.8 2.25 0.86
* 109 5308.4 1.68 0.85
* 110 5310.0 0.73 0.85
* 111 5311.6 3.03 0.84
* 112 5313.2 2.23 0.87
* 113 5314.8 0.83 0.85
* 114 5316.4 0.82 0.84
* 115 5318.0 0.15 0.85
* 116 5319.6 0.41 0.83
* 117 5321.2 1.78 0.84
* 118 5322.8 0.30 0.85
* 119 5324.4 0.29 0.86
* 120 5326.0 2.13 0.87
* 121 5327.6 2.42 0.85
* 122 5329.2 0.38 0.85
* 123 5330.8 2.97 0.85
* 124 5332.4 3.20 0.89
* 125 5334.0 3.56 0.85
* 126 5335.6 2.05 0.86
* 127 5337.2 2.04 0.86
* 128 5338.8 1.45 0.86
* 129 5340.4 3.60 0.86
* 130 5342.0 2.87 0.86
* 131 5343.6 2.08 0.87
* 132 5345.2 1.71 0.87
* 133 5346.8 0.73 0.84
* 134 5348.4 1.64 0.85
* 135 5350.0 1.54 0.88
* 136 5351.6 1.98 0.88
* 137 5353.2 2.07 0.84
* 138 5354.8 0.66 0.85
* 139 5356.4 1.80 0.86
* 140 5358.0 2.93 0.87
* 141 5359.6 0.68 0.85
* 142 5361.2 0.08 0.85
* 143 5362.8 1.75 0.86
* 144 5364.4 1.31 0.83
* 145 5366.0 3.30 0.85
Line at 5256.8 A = [O II] 3727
